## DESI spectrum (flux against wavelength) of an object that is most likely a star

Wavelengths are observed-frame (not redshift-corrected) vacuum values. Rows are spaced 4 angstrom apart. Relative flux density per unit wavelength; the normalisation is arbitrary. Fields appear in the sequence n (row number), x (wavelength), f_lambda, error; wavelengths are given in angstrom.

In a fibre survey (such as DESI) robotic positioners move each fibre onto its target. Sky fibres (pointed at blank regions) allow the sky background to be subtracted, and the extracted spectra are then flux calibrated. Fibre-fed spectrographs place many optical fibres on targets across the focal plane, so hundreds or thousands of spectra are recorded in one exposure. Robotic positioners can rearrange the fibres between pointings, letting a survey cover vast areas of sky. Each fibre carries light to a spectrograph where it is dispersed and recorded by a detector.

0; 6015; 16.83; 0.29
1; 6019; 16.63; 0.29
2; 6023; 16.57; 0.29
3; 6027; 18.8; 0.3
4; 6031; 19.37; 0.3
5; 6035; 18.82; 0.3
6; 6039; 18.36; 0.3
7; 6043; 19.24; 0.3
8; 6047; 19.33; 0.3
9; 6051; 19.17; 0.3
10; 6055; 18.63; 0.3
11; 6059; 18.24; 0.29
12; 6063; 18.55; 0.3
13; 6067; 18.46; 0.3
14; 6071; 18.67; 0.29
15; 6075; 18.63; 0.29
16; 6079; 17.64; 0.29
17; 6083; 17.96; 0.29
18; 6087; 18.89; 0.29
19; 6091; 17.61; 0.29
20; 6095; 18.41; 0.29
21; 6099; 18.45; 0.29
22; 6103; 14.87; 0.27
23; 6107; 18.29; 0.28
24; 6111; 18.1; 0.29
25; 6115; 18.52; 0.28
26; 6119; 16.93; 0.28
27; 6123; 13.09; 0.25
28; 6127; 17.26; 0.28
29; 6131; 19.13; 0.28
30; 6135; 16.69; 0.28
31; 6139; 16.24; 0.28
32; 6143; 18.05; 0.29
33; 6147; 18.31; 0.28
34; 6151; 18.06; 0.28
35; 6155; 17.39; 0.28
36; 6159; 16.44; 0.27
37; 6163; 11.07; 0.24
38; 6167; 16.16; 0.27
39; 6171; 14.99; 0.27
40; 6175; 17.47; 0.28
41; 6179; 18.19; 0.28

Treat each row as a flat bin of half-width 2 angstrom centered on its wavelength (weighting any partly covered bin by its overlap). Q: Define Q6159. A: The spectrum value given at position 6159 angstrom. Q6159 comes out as 16.44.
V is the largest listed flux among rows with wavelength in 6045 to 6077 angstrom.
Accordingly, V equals 19.33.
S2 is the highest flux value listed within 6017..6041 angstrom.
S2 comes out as 19.37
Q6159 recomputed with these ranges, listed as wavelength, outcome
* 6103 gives 14.87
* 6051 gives 19.17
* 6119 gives 16.93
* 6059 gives 18.24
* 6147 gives 18.31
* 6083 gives 17.96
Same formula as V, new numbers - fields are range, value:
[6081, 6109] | 18.89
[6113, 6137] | 19.13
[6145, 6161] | 18.31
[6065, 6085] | 18.67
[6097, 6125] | 18.52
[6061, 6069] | 18.55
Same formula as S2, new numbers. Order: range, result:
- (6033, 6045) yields 19.24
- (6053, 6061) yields 18.63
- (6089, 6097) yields 18.41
